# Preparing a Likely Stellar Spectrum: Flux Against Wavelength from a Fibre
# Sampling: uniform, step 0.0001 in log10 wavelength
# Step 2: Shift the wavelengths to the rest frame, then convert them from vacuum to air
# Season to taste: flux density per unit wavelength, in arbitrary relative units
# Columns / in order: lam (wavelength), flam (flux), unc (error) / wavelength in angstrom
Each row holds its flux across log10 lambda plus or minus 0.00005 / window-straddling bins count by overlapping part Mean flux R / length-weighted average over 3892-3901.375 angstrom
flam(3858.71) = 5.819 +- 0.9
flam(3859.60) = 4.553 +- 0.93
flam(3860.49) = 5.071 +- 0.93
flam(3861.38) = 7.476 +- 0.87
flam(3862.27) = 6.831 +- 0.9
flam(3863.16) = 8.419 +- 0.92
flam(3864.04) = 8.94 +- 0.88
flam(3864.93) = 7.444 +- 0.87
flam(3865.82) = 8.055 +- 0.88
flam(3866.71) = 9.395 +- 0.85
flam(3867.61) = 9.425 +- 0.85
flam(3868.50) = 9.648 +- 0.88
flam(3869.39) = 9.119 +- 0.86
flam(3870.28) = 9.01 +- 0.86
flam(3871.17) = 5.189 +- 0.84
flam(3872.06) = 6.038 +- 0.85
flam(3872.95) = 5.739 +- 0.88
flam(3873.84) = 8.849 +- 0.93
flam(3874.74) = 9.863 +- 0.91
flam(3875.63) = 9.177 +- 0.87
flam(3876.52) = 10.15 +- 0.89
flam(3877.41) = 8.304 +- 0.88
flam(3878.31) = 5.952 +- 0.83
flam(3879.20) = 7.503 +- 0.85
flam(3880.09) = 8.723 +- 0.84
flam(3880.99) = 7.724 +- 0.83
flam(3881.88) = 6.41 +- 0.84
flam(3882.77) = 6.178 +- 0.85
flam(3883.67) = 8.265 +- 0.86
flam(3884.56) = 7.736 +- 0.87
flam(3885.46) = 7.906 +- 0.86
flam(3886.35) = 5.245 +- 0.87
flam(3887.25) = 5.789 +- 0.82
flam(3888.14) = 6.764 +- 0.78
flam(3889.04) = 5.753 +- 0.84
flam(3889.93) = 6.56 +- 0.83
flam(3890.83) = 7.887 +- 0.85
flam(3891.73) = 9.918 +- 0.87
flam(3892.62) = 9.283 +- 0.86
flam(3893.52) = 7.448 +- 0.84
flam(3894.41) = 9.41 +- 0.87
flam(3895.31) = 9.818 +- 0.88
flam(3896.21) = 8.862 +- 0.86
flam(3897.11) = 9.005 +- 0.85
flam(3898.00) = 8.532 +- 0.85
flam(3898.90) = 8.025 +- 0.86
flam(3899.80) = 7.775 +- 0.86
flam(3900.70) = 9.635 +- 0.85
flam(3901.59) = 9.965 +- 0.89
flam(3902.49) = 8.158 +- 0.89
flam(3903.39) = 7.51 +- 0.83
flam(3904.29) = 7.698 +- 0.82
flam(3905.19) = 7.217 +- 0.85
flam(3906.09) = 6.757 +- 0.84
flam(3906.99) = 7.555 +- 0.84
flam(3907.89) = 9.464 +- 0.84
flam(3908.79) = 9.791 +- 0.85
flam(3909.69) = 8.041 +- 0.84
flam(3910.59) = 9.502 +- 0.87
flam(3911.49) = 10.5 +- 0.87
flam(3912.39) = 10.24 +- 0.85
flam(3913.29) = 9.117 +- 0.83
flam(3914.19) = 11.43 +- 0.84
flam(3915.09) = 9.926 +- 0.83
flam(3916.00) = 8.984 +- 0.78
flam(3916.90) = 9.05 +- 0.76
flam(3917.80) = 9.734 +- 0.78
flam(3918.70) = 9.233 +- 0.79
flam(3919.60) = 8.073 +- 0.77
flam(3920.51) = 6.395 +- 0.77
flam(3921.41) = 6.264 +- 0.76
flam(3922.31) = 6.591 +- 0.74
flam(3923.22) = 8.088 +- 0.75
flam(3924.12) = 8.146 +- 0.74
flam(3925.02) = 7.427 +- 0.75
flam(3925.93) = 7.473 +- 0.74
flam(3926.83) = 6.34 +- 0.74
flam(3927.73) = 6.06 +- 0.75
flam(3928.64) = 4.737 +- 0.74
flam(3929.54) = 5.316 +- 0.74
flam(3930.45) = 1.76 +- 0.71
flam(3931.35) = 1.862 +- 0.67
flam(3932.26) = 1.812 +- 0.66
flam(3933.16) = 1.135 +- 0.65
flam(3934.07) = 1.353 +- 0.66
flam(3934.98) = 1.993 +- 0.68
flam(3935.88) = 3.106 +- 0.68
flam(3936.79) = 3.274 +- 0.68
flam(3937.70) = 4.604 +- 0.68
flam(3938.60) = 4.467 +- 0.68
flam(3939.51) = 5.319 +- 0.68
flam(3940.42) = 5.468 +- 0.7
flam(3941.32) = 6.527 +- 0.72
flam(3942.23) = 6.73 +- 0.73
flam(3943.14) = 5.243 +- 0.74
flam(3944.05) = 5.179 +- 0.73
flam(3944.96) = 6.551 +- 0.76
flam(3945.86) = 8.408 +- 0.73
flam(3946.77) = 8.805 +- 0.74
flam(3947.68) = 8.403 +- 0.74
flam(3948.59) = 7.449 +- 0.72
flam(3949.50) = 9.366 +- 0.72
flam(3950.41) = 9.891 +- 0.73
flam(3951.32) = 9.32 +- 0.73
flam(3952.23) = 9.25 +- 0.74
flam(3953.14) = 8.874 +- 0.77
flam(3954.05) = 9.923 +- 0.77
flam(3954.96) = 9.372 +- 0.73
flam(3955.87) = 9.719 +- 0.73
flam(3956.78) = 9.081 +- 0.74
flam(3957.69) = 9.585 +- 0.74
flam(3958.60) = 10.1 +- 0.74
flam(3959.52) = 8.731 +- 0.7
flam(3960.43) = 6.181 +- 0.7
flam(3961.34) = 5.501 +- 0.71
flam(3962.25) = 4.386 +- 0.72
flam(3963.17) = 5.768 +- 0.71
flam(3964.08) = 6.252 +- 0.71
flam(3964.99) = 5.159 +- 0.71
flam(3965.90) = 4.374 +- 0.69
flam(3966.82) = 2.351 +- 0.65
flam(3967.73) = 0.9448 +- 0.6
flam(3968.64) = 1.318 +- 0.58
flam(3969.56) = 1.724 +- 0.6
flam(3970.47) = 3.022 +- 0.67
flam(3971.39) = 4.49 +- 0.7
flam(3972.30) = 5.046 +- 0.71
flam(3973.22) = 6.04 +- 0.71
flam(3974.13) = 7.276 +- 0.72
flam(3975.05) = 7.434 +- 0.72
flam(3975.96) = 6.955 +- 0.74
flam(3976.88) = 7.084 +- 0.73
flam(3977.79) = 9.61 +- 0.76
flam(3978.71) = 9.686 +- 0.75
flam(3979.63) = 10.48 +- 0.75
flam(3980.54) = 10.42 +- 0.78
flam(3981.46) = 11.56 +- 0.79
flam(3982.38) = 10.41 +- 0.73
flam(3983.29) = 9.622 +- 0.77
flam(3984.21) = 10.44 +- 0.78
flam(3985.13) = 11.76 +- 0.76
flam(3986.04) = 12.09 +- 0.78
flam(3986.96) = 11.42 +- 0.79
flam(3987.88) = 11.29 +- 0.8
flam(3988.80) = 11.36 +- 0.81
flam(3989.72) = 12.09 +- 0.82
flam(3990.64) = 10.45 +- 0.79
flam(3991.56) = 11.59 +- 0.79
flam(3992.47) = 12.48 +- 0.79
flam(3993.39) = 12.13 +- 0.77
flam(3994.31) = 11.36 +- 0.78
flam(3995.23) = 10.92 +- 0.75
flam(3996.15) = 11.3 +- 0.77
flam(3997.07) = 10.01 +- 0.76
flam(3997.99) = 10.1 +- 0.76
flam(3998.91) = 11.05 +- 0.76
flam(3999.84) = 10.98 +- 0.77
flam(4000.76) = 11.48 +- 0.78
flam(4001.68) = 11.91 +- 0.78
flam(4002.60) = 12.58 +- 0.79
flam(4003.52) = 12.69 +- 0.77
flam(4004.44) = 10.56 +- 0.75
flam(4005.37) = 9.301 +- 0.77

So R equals 8.84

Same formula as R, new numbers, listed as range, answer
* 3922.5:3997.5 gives 7.32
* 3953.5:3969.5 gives 6.29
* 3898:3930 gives 8.18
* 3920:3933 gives 5.5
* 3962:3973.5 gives 3.87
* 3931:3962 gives 6.55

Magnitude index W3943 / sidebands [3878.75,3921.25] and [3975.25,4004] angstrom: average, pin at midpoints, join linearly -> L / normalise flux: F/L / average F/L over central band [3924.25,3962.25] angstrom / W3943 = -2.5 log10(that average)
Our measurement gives 0.44 mag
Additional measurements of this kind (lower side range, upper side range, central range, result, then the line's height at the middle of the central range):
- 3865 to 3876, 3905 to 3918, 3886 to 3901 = 0.10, 8.77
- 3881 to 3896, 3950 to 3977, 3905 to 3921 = -0.24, 7.2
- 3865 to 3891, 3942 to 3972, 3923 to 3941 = 0.49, 7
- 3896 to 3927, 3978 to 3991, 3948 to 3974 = 0.46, 10.1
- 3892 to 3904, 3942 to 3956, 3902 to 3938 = 0.25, 8.53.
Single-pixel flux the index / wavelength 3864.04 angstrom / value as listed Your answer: 8.94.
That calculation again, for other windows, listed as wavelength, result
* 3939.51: 5.319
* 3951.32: 9.32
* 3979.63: 10.48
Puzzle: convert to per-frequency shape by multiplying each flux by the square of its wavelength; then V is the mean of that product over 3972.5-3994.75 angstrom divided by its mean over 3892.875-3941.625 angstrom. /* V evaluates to 1.5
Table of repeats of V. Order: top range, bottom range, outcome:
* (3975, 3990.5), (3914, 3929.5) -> 1.37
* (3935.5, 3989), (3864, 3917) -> 0.92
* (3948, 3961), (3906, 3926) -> 1.06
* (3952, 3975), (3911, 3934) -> 0.91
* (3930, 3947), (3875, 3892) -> 0.60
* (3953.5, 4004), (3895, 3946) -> 1.30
